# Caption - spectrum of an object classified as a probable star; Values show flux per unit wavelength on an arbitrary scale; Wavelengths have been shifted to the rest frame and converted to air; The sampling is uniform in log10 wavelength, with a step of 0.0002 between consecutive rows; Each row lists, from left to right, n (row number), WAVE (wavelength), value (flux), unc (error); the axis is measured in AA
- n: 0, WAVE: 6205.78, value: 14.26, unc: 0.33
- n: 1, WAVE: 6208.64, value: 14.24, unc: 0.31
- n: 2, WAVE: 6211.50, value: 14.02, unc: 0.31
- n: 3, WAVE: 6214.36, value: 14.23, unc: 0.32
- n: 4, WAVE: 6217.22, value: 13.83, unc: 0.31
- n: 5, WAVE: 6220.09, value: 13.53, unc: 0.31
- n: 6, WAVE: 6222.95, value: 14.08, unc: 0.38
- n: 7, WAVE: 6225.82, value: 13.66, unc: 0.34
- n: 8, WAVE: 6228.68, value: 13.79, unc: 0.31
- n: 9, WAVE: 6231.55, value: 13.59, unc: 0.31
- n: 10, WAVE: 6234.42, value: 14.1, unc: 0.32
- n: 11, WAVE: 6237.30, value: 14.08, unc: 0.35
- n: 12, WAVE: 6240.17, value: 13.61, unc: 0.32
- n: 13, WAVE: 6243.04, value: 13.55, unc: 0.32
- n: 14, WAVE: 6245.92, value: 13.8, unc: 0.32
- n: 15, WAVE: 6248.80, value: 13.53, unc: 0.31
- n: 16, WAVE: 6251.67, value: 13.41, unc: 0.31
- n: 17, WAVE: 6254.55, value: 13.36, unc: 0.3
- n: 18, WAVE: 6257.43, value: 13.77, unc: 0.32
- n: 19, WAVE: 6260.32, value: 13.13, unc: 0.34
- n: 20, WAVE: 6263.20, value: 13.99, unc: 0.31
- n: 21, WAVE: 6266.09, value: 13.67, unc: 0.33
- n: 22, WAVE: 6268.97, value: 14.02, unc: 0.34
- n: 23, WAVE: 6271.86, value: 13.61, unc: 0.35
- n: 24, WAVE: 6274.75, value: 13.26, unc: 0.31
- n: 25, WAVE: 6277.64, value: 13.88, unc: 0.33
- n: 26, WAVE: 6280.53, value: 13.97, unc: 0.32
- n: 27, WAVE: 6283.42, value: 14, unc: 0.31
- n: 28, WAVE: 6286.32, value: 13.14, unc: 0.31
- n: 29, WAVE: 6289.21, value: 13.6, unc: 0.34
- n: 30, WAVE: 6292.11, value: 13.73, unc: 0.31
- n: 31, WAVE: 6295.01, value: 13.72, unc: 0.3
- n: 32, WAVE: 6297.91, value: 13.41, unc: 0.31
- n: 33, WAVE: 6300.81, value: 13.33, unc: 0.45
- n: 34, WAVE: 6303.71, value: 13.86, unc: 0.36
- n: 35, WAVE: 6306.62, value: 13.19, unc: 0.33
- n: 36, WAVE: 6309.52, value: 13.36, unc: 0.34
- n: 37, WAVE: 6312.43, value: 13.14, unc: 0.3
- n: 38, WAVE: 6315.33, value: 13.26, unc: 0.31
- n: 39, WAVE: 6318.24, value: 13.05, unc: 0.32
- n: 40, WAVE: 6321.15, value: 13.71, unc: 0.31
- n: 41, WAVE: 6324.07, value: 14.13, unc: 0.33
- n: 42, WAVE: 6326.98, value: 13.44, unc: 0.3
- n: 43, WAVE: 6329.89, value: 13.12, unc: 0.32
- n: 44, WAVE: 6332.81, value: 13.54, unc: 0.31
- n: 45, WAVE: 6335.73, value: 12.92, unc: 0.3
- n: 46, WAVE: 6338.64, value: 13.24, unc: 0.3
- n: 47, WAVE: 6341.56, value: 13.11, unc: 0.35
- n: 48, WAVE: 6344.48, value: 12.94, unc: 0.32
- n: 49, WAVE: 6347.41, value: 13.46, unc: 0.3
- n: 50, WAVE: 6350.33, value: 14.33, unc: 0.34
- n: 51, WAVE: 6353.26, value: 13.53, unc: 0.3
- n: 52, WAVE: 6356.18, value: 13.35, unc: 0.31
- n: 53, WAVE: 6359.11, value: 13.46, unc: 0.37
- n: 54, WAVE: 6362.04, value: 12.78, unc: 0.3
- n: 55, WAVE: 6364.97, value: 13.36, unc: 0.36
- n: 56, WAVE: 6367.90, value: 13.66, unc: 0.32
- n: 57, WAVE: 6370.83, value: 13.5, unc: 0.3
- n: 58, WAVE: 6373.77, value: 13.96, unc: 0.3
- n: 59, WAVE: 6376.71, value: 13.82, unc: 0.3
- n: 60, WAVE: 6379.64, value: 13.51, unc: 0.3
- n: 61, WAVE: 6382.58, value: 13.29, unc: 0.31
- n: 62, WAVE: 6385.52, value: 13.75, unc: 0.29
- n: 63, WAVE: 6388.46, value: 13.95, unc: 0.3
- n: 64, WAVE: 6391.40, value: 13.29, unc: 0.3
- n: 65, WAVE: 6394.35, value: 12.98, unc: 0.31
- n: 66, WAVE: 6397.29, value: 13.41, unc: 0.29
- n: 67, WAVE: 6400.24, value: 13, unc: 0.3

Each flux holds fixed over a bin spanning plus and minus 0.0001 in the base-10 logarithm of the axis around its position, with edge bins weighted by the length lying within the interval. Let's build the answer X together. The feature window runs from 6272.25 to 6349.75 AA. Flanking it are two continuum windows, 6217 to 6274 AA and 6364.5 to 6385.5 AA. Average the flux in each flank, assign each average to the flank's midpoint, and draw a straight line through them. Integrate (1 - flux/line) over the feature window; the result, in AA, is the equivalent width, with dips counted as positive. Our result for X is 1.12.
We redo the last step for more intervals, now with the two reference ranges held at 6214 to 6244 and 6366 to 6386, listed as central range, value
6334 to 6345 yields 0.5 AA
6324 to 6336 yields 0.3 AA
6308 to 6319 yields 0.4 AA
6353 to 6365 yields 0.3 AA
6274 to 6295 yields 0.1 AA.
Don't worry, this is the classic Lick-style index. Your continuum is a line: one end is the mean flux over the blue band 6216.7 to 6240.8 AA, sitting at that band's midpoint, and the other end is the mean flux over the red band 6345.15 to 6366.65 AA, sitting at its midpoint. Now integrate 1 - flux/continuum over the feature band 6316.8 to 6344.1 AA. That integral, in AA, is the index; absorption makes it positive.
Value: 0.4 AA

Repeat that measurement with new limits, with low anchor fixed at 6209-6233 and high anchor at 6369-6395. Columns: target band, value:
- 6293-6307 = 0.2 AA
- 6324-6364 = 0.9 AA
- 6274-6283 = 0.0 AA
